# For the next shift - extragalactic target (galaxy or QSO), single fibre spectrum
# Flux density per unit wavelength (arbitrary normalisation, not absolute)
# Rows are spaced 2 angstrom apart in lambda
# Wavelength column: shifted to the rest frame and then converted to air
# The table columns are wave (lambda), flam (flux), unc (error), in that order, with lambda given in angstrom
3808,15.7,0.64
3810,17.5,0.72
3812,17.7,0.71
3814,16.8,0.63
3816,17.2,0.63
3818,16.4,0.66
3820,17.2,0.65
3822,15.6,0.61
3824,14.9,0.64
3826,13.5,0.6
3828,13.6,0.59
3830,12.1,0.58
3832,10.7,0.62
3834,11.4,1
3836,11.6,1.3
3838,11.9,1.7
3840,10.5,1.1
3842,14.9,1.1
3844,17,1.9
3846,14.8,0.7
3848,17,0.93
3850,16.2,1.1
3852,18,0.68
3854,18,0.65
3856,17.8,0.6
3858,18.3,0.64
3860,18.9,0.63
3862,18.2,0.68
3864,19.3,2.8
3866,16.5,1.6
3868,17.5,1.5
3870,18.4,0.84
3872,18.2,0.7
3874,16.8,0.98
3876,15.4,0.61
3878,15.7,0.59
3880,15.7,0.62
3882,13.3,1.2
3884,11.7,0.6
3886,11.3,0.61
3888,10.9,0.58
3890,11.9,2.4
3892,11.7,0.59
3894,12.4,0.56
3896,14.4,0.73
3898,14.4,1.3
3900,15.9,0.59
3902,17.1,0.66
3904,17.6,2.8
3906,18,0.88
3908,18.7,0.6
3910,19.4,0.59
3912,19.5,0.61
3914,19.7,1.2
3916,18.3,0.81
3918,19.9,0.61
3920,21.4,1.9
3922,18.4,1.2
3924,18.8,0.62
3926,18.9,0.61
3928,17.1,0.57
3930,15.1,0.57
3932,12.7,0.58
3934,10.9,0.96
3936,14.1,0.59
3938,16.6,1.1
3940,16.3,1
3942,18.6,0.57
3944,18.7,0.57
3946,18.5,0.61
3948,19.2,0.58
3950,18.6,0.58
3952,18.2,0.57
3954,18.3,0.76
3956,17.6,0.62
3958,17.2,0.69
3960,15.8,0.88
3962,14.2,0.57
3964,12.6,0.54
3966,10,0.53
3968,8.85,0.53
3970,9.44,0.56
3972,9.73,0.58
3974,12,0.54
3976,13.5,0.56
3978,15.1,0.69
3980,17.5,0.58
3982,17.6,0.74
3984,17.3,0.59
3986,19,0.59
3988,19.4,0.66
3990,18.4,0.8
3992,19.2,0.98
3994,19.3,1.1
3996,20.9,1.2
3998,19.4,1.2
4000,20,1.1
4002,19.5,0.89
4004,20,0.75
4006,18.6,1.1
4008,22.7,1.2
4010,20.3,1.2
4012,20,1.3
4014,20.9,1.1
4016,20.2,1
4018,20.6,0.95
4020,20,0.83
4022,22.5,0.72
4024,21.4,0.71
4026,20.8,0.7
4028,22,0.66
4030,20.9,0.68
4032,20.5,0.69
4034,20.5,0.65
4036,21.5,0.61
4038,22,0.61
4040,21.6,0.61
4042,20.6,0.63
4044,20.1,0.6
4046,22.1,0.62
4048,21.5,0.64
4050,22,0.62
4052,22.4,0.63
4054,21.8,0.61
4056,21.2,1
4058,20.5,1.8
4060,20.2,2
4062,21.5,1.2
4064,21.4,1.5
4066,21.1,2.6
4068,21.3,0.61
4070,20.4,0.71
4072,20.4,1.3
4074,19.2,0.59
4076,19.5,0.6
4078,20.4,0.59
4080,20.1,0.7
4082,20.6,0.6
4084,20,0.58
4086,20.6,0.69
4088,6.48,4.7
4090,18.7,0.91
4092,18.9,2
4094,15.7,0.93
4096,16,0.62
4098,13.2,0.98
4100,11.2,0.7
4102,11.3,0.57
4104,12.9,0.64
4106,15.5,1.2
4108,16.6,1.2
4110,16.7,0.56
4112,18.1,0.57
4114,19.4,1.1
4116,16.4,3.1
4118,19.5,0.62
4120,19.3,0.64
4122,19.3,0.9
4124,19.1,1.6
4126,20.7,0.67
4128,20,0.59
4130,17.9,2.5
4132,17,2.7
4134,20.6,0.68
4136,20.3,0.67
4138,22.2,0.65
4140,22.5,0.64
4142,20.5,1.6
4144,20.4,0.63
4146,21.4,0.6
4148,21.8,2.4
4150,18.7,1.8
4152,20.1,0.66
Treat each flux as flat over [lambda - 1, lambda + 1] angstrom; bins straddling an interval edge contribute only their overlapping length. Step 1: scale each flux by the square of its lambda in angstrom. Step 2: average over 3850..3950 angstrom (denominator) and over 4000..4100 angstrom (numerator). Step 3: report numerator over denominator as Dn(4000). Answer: 1.3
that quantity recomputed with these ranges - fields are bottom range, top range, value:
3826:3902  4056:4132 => 1.36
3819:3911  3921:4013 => 1.16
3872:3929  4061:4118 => 1.19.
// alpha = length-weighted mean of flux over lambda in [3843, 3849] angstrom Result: 16.3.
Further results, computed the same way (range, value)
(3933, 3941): 14.5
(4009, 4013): 20.1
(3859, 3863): 18.5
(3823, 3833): 13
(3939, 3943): 17.5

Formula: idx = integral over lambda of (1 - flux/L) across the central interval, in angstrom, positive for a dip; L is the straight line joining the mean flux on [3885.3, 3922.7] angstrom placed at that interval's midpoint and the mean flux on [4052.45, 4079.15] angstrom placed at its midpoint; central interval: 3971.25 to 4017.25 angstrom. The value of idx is 1.2 angstrom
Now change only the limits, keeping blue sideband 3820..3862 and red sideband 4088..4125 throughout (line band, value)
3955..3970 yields 2.02 angstrom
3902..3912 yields -2.03 angstrom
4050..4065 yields -4.96 angstrom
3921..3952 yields -2.88 angstrom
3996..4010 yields -3.86 angstrom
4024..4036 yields -3.87 angstrom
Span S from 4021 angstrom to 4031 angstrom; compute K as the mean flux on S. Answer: 21.5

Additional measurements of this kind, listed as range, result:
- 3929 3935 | 12.9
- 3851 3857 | 17.9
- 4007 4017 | 20.8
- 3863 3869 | 17.8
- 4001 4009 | 20.2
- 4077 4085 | 20.3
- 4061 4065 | 21.4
